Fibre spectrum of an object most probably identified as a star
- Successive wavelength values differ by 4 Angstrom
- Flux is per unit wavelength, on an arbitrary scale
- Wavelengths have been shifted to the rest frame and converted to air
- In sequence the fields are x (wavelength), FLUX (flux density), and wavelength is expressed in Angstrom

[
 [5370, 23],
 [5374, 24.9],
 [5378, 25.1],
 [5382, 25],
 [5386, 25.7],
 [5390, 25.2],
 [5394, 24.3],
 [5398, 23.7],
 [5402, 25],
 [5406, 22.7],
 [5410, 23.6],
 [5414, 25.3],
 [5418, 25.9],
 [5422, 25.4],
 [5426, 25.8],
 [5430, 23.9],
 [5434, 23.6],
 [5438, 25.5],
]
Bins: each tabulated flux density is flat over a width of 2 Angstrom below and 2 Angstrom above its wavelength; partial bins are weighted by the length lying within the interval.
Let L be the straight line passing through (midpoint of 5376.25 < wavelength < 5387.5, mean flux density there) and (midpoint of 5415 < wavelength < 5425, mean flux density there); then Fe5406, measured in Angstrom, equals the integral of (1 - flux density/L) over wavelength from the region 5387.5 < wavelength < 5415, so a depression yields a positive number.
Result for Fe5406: 1.29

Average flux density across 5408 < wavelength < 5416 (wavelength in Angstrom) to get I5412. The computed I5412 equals 24.5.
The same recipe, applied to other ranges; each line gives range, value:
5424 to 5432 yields 24.9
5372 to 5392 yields 25.2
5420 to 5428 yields 25.6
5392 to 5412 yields 23.9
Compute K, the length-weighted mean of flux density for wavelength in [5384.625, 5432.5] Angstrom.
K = 24.7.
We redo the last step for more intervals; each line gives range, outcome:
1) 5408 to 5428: 25.2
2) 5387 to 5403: 24.6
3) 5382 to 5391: 25.4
